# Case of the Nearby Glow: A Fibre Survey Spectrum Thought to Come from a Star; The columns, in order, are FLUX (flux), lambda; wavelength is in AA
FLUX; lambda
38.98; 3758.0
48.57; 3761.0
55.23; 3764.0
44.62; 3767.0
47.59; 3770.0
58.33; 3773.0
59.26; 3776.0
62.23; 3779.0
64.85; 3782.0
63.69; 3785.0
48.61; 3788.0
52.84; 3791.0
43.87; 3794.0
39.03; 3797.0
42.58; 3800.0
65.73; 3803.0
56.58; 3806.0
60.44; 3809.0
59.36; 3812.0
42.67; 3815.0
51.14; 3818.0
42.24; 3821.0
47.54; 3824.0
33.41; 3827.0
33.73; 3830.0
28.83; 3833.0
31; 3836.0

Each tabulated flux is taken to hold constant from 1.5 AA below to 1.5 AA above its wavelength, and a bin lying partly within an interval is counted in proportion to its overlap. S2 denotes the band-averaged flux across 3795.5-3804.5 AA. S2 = 49.1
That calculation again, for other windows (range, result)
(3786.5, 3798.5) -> 46.1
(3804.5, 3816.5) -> 54.8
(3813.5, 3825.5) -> 45.9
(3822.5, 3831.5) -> 38.2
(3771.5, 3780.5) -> 59.9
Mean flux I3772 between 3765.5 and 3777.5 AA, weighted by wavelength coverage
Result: 52.4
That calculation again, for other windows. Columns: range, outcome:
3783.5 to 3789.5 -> 56.1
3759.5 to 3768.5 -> 49.5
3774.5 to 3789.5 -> 59.7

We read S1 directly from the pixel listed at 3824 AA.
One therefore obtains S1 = 47.54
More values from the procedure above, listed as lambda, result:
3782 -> 64.85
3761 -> 48.57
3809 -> 60.44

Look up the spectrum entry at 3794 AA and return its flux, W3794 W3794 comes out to 43.87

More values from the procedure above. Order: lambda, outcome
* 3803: 65.73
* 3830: 33.73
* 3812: 59.36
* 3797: 39.03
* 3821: 42.24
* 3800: 42.58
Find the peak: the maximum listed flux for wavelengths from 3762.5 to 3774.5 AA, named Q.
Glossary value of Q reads 58.33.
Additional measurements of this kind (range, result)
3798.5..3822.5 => 65.73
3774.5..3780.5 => 62.23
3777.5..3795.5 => 64.85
